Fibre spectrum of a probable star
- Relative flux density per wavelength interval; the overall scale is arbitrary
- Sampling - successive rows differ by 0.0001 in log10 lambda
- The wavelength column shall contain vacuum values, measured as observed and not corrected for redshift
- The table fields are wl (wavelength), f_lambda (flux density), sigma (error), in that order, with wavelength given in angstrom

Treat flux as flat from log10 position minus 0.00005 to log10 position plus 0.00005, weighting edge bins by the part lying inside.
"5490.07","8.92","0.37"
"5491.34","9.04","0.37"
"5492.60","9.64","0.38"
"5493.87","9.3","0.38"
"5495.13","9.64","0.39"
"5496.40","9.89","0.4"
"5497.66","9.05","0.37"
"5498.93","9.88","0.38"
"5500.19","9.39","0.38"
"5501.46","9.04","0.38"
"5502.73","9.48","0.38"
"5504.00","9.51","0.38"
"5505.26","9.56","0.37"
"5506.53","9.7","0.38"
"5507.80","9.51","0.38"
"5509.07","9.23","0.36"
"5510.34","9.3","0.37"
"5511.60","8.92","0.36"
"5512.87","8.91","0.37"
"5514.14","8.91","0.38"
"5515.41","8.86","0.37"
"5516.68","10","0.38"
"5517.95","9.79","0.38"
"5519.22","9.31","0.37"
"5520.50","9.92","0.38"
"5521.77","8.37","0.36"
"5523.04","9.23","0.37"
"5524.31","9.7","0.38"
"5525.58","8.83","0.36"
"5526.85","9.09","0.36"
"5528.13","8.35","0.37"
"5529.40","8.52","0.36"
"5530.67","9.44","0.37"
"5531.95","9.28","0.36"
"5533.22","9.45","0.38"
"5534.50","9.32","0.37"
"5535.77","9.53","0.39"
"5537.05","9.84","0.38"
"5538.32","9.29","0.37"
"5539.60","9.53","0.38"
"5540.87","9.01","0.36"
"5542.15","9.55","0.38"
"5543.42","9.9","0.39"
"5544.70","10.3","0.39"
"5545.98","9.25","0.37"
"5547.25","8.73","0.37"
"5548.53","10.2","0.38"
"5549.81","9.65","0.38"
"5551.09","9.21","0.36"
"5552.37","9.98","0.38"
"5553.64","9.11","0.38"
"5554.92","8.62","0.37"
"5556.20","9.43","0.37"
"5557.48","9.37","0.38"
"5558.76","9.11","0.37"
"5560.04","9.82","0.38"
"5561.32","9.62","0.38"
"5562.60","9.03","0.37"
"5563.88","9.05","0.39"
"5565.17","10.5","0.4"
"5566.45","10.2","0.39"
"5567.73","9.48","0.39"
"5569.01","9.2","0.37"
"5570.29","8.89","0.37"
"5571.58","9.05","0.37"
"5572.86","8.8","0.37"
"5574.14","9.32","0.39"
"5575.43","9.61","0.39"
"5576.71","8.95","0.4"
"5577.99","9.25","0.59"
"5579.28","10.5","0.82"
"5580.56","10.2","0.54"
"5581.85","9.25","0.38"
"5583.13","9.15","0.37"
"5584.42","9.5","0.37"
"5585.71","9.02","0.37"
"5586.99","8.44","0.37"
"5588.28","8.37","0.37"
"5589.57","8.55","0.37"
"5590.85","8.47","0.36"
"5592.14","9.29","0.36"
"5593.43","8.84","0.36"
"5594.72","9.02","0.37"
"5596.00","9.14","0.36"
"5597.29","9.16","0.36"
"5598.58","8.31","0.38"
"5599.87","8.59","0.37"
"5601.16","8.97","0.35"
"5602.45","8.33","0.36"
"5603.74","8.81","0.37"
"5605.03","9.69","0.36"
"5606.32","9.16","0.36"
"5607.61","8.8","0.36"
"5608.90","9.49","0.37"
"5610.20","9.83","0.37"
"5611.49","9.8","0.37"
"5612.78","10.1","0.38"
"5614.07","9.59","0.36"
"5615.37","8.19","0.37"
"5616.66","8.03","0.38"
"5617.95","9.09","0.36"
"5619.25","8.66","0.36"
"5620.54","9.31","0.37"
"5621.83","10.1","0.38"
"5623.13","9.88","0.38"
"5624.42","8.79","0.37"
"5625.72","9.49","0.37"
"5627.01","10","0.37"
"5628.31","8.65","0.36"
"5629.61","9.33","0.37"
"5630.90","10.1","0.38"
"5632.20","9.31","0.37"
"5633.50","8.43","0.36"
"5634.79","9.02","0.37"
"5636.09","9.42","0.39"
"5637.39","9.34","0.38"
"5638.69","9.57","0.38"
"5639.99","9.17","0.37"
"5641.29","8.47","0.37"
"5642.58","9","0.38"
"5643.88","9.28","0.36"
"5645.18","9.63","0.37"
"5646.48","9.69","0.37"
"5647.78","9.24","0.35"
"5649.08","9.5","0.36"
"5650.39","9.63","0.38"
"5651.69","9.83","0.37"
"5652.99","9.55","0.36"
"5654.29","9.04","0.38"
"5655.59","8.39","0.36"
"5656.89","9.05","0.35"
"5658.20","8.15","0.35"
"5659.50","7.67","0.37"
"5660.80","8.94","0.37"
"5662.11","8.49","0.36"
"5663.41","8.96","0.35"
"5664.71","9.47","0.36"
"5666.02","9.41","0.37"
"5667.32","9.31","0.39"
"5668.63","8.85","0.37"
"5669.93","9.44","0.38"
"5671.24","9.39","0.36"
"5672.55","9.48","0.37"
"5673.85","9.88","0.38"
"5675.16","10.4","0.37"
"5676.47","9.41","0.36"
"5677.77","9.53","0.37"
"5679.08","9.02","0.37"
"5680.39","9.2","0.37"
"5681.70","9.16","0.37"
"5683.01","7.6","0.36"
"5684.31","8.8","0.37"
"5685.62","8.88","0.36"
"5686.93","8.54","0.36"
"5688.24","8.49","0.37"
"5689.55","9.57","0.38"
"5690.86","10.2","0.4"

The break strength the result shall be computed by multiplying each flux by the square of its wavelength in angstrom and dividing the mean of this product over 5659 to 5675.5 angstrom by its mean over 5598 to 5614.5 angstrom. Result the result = 1.0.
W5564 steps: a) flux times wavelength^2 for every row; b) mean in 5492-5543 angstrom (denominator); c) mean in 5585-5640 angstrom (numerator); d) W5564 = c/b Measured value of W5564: 1.01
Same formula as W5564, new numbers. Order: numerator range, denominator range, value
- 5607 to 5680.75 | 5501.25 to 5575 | 1.03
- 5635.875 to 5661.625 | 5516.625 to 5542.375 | 1.03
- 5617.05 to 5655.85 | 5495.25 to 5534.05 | 1.05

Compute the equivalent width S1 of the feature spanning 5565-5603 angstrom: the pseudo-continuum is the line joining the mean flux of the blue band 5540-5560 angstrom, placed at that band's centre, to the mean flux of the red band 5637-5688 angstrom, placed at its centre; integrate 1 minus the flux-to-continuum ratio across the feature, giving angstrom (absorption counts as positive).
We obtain 0.9 angstrom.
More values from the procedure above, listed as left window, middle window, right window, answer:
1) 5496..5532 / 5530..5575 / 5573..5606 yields -1.3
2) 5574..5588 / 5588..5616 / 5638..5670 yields 0.8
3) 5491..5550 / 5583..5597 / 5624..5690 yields 0.6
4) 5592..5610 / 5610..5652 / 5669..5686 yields -1.0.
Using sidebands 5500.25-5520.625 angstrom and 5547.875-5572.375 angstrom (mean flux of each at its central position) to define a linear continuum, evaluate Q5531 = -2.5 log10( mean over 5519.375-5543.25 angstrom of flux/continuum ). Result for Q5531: 0.016 mag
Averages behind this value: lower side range 9.35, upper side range 9.44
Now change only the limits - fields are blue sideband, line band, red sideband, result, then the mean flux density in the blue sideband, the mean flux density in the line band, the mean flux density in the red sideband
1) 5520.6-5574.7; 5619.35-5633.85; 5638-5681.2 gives -0.02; 9.34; 9.39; 9.21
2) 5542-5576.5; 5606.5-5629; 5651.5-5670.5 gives -0.01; 9.44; 9.28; 8.95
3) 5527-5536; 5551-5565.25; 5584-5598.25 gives -0.04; 9.1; 9.37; 8.87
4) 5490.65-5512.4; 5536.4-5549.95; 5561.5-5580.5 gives -0.02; 9.41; 9.56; 9.45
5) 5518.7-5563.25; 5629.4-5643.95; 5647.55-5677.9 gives 0.00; 9.34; 9.2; 9.2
